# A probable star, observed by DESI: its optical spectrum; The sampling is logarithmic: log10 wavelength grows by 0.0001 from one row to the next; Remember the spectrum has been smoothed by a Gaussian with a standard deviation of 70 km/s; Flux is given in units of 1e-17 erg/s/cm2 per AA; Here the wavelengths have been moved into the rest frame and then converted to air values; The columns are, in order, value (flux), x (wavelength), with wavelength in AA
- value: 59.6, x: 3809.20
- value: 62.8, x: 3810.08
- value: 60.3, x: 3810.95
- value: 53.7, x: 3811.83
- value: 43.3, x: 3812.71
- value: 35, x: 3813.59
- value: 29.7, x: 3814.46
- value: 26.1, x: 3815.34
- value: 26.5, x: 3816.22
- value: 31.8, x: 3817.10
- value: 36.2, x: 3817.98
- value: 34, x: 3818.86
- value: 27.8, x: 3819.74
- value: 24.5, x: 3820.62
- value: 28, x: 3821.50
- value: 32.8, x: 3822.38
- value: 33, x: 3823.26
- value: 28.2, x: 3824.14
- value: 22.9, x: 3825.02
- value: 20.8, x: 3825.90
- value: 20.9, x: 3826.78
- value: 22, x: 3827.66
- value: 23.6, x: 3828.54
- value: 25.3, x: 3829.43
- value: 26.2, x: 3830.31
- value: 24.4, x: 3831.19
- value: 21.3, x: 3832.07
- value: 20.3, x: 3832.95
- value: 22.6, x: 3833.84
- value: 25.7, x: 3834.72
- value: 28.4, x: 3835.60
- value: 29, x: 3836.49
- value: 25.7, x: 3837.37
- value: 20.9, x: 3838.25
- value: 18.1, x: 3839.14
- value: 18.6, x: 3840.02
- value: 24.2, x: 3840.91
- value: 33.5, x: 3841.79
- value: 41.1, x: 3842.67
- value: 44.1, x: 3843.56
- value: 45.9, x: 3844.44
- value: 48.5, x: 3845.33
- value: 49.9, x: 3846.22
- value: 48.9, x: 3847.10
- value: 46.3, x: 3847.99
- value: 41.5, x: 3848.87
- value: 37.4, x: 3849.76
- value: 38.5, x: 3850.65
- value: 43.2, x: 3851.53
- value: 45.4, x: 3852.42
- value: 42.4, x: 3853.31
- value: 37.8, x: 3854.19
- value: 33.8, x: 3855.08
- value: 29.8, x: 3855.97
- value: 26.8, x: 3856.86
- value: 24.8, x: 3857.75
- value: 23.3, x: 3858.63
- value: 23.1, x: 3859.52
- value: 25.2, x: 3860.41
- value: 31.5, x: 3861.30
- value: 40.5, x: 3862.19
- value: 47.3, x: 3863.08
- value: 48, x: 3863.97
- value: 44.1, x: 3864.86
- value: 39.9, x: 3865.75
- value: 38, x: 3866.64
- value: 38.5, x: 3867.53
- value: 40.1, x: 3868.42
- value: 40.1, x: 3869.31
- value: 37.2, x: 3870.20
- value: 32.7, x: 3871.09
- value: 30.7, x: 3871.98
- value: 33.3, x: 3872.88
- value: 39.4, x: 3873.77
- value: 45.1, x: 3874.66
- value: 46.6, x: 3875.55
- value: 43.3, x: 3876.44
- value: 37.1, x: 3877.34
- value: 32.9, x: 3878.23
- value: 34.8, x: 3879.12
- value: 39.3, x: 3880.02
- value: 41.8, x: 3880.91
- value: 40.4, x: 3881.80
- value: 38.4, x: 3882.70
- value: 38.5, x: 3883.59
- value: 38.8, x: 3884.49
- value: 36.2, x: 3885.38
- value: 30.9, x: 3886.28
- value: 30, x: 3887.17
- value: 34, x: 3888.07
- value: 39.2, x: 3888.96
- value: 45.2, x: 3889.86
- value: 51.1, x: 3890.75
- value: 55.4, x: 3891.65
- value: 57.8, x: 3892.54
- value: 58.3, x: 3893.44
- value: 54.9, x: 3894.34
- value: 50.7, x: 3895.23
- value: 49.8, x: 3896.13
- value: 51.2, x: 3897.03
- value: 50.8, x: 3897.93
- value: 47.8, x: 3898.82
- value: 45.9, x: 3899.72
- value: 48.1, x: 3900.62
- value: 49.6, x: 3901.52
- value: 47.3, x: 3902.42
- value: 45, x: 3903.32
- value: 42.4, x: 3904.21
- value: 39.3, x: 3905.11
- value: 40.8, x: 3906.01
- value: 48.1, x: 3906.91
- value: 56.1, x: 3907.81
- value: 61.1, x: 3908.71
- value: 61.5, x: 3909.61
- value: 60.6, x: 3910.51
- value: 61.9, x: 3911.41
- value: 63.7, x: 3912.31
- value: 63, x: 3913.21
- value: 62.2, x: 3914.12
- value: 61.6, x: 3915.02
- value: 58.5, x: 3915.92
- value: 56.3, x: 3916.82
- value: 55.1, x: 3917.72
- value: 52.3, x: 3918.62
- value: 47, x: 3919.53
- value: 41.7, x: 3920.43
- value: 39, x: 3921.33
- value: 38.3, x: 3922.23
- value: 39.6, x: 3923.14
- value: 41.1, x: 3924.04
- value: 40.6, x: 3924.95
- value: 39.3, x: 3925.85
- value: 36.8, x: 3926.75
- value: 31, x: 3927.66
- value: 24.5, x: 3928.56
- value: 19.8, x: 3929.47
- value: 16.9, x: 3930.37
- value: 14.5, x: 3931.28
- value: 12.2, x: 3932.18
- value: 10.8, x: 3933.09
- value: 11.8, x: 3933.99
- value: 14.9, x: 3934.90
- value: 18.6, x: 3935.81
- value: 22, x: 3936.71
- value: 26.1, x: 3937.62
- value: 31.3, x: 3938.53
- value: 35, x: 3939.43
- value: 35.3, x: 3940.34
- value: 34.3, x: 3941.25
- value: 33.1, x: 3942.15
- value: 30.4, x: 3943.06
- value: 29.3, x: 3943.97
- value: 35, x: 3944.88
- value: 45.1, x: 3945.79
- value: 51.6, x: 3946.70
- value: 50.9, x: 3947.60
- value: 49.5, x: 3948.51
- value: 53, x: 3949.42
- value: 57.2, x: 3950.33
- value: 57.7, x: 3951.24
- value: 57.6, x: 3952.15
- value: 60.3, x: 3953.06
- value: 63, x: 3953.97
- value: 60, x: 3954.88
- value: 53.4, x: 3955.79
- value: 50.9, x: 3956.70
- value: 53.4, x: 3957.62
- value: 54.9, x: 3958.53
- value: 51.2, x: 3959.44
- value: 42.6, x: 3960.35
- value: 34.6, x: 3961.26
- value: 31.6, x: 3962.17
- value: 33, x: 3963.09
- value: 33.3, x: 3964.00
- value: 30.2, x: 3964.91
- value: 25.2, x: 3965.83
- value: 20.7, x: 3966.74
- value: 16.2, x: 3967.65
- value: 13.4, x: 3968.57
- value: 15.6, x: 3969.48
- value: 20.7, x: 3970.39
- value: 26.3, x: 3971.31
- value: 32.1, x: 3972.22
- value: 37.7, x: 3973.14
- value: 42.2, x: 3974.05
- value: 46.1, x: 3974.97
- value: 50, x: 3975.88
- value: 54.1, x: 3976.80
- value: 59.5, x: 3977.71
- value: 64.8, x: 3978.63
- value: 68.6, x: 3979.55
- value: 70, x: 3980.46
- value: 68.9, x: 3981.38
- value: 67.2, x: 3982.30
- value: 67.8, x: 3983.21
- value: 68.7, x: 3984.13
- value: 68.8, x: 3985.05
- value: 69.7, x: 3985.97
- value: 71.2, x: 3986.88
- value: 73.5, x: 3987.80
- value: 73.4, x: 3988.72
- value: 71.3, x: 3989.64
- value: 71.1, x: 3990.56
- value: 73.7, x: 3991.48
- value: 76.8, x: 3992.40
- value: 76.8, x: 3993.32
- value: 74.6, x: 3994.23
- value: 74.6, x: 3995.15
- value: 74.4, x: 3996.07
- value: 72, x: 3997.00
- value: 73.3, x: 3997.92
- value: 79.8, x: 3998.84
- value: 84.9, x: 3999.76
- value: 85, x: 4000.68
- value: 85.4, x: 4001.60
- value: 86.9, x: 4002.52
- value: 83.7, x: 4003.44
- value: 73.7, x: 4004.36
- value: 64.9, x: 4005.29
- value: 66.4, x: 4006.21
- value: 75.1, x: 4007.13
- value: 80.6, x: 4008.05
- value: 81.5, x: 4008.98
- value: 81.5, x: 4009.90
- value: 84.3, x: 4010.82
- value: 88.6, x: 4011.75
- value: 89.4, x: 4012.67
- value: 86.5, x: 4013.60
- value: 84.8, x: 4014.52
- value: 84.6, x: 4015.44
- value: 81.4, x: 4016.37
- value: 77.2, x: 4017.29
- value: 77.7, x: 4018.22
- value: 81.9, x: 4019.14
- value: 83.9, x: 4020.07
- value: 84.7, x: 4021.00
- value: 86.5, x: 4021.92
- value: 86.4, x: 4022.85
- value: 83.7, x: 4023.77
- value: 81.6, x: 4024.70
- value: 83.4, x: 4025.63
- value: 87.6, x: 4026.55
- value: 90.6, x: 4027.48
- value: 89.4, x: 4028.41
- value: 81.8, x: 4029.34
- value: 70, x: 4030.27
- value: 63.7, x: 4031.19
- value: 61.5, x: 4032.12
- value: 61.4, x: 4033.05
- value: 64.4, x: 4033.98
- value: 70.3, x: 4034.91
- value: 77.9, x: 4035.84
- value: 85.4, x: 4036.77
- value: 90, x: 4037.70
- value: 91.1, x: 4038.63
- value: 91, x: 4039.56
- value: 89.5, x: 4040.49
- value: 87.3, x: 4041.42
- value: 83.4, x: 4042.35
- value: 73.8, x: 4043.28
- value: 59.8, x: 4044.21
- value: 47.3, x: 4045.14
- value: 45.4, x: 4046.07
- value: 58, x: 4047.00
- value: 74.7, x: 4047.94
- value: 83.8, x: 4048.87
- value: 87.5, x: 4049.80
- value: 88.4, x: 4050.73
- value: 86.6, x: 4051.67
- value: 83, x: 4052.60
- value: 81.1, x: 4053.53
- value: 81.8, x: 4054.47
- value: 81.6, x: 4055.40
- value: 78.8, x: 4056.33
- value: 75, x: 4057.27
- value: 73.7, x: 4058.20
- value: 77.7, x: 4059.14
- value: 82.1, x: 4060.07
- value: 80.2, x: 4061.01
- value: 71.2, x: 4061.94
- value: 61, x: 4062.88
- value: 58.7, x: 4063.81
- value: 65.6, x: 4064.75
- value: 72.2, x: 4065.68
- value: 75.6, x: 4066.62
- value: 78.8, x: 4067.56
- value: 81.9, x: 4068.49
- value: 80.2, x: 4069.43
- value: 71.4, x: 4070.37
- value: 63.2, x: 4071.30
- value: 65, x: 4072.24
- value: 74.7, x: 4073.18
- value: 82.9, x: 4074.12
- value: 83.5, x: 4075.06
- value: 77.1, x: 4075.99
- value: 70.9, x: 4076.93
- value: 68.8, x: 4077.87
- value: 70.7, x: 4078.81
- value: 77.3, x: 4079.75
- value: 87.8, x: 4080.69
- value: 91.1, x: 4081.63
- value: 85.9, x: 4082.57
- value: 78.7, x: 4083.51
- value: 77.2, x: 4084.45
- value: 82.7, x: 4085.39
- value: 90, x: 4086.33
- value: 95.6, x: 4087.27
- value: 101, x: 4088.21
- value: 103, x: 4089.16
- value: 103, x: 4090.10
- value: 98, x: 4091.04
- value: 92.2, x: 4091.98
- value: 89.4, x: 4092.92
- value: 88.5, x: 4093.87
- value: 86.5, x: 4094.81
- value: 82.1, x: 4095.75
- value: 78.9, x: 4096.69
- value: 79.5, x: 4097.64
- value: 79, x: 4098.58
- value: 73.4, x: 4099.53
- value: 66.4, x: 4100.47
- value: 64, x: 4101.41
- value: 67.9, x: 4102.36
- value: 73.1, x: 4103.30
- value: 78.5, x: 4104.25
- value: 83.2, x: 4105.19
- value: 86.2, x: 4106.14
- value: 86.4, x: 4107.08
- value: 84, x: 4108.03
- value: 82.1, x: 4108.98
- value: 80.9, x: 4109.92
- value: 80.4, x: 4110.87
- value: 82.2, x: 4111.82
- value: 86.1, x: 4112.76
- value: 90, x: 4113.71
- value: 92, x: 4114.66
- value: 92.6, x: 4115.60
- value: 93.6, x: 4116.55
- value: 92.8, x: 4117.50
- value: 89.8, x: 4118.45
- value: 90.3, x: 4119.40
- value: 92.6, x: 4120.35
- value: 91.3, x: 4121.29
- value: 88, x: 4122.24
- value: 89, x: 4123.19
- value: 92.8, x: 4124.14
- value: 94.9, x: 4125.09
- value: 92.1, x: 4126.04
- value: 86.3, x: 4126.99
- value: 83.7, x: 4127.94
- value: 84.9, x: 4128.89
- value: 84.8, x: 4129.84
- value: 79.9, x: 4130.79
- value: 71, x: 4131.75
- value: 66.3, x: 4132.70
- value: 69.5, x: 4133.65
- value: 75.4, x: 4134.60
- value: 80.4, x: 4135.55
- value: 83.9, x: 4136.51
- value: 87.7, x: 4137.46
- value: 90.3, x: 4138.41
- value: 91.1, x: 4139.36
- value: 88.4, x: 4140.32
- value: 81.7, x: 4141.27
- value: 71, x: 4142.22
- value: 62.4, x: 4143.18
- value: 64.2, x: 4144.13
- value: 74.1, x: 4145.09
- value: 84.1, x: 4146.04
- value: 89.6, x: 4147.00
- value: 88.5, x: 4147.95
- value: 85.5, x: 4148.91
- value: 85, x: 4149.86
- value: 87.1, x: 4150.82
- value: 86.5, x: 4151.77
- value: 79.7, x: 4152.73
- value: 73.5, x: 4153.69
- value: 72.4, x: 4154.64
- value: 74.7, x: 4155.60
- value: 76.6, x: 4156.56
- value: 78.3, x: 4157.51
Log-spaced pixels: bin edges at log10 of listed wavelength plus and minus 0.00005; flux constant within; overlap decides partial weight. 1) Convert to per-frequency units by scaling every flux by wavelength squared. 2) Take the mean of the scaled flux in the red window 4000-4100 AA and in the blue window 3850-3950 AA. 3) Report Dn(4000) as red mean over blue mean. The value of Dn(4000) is 2.13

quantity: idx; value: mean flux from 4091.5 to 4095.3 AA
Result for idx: 89.2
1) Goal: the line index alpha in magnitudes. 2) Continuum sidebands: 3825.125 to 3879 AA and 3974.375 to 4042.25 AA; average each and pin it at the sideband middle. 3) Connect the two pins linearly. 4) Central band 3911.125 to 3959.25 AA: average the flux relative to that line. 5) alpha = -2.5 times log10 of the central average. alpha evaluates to 0.33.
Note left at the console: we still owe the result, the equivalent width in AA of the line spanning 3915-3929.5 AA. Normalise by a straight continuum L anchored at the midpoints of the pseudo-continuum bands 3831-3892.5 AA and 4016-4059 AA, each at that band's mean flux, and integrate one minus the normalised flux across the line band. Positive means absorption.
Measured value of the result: 2.3 AA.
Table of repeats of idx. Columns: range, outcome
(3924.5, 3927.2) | 39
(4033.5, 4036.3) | 70.7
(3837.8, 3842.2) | 23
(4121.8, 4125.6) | 91.2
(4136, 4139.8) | 88.2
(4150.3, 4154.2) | 81.6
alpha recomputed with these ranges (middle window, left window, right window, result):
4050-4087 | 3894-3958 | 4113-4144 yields -0.07 mag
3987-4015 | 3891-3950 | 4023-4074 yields -0.22 mag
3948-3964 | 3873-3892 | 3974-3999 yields 0.19 mag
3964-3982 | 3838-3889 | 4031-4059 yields 0.45 mag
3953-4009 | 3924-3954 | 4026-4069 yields -0.14 mag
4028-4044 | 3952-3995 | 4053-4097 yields -0.12 mag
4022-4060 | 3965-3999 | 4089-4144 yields -0.14 mag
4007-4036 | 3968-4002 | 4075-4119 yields -0.16 mag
